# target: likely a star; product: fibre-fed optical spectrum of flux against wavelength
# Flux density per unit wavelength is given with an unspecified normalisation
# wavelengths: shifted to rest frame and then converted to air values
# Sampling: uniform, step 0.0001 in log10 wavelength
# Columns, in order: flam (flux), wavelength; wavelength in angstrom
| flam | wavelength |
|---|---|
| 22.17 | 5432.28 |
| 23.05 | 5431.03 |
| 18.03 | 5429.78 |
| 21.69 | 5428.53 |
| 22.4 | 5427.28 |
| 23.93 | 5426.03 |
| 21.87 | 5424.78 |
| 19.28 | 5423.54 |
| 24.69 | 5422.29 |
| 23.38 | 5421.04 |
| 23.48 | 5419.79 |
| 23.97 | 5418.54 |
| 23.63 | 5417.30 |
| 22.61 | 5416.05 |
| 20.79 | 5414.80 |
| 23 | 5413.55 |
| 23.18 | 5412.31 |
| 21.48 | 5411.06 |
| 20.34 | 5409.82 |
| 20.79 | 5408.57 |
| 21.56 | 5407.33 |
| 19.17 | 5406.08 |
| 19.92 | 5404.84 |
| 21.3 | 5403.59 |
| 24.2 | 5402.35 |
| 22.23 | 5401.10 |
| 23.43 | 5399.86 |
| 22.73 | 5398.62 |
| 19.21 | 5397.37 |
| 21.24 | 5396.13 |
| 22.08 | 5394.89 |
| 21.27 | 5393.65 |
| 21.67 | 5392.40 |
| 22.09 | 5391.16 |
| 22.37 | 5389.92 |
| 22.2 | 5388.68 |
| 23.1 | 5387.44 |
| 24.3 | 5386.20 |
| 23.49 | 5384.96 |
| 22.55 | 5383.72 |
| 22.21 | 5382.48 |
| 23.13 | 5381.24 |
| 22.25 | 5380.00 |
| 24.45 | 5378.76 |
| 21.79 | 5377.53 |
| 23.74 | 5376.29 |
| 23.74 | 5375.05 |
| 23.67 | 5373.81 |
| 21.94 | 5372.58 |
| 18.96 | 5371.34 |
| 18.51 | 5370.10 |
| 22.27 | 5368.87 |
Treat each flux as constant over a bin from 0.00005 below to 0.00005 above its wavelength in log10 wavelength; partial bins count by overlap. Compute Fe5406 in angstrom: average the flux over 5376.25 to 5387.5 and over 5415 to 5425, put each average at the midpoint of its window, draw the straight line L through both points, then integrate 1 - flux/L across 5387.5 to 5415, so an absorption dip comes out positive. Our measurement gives 1.5 angstrom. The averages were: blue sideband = 23.1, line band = 21.7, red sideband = 22.8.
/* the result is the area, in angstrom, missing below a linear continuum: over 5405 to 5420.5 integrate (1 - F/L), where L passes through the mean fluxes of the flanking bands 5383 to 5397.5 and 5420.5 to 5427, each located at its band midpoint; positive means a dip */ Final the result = 0.4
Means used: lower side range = 22.2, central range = 22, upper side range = 22.6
